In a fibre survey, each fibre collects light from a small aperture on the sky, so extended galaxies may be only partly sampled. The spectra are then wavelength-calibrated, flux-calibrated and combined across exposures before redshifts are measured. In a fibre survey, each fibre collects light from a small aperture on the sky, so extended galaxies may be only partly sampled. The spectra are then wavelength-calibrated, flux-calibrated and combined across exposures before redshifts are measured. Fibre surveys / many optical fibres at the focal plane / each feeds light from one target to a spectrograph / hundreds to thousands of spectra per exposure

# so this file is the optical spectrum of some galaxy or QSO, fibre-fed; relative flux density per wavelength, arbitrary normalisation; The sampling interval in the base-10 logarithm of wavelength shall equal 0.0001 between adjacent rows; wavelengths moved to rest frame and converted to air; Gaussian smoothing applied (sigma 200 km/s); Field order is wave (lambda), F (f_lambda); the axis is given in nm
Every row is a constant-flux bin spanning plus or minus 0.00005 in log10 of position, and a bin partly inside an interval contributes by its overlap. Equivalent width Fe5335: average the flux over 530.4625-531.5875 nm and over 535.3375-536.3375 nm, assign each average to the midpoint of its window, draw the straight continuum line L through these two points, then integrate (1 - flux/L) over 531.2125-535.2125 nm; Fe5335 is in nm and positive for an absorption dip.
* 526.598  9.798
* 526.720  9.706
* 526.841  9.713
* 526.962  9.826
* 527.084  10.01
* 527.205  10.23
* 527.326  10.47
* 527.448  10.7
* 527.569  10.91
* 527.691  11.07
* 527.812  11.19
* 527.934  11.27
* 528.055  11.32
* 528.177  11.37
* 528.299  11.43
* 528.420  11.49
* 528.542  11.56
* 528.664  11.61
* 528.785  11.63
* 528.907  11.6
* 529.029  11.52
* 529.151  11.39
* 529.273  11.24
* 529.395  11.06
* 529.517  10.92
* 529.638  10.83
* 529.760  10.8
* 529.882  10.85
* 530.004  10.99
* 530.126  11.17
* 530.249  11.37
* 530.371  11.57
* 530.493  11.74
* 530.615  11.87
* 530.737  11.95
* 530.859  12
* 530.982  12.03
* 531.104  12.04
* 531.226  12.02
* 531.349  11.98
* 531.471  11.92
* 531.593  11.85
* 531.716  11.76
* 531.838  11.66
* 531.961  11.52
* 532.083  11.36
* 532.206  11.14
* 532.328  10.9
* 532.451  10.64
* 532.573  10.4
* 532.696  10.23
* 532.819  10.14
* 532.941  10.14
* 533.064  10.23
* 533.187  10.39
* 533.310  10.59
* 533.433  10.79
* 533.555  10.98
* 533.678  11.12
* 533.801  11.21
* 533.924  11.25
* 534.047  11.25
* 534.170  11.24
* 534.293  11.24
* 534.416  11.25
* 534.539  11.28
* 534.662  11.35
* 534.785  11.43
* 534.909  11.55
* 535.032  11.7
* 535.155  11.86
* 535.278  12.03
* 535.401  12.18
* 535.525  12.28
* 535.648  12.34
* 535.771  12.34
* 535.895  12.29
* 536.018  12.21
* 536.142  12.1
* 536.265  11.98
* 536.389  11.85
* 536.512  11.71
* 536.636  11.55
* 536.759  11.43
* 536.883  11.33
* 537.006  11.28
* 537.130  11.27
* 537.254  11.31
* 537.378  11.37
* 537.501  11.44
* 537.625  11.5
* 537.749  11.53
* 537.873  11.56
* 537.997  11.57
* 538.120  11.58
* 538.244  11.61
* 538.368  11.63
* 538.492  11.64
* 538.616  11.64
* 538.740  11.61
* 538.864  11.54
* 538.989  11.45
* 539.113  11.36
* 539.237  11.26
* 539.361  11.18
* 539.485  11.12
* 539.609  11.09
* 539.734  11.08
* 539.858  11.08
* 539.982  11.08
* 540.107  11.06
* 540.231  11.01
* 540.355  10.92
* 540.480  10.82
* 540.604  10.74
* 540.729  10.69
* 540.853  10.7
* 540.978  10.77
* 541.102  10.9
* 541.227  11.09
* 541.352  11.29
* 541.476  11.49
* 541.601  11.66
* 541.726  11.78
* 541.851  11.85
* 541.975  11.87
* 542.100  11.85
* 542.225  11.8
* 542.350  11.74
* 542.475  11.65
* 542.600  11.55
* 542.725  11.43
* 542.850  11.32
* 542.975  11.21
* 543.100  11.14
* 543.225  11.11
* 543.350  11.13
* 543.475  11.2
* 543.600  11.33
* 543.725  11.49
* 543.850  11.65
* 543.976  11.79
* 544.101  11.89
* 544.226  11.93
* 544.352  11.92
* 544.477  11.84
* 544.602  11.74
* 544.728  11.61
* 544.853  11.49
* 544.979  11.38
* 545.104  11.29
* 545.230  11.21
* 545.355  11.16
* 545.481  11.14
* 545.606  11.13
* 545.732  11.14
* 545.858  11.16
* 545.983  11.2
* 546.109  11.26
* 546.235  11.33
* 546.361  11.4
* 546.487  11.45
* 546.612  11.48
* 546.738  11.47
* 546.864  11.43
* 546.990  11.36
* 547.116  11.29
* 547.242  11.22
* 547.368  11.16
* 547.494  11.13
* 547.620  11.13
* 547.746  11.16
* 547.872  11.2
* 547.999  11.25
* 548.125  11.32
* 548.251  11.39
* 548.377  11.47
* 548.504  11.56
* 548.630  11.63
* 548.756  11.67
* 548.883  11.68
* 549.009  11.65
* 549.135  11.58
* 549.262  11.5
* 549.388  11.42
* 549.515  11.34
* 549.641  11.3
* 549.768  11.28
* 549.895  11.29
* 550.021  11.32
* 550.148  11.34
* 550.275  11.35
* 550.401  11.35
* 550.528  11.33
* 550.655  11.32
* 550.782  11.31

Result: 0.30 nm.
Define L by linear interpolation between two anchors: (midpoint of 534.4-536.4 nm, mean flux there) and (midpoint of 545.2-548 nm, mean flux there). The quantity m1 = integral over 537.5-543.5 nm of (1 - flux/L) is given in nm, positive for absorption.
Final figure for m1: 0.140 nm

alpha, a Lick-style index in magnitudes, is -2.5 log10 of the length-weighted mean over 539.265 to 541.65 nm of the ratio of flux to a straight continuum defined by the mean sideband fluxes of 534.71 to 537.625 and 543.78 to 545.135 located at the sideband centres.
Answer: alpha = 0.07 mag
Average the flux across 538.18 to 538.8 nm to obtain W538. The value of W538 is 11.6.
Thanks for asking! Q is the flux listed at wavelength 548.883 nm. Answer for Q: 11.68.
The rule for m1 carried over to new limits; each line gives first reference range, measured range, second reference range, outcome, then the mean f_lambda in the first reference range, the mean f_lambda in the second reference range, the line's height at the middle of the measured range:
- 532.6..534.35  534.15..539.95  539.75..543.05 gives -0.309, 10.8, 11.3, 11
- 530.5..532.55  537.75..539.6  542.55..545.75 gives 0.009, 11.6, 11.4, 11.5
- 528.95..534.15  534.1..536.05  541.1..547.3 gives -0.086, 11.2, 11.4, 11.3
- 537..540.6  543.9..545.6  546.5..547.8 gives -0.038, 11.3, 11.3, 11.3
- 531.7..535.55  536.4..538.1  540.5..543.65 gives -0.037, 11.1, 11.3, 11.2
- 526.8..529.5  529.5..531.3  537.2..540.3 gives -0.063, 11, 11.4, 11.1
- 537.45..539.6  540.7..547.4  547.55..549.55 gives 0.028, 11.5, 11.4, 11.5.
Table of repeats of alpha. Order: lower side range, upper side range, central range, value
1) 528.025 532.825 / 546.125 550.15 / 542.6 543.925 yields 0.006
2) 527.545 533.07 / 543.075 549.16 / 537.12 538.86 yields -0.016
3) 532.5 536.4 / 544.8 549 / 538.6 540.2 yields 0.008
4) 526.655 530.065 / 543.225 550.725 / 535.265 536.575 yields -0.092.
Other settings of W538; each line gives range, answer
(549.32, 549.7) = 11.4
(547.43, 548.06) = 11.2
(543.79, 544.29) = 11.8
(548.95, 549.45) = 11.5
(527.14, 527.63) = 10.6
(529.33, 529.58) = 11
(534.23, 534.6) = 11.3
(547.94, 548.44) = 11.4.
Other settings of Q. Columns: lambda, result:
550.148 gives 11.34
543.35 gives 11.13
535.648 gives 12.34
